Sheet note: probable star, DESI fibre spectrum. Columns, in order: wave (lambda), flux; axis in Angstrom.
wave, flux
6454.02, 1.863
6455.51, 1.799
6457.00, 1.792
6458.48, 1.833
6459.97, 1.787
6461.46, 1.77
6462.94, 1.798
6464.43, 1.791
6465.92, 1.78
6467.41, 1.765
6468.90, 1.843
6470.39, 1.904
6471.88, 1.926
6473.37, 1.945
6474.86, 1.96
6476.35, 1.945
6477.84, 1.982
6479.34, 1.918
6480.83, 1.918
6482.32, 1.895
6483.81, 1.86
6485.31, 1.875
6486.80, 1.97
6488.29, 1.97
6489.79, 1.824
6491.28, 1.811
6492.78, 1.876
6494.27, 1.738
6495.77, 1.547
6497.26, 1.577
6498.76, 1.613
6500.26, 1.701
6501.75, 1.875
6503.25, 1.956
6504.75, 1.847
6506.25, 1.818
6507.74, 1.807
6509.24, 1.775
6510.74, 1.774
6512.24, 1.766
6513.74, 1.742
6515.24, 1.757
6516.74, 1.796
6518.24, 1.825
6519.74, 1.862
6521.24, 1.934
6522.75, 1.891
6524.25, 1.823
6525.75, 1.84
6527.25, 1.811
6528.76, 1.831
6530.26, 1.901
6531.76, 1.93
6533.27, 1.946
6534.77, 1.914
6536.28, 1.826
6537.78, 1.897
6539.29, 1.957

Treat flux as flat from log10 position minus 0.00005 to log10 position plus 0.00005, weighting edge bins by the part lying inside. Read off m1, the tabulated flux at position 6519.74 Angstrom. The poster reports 1.862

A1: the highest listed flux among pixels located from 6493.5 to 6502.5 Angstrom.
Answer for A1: 1.875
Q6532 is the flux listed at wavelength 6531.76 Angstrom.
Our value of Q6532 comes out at 1.93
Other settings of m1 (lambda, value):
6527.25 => 1.811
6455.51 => 1.799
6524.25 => 1.823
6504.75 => 1.847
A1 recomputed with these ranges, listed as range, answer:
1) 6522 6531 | 1.901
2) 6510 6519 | 1.825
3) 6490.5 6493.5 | 1.876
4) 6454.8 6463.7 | 1.833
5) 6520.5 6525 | 1.934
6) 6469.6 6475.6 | 1.96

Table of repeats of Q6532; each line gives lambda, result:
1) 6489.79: 1.824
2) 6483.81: 1.86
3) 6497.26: 1.577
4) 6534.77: 1.914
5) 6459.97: 1.787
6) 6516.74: 1.796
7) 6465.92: 1.78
